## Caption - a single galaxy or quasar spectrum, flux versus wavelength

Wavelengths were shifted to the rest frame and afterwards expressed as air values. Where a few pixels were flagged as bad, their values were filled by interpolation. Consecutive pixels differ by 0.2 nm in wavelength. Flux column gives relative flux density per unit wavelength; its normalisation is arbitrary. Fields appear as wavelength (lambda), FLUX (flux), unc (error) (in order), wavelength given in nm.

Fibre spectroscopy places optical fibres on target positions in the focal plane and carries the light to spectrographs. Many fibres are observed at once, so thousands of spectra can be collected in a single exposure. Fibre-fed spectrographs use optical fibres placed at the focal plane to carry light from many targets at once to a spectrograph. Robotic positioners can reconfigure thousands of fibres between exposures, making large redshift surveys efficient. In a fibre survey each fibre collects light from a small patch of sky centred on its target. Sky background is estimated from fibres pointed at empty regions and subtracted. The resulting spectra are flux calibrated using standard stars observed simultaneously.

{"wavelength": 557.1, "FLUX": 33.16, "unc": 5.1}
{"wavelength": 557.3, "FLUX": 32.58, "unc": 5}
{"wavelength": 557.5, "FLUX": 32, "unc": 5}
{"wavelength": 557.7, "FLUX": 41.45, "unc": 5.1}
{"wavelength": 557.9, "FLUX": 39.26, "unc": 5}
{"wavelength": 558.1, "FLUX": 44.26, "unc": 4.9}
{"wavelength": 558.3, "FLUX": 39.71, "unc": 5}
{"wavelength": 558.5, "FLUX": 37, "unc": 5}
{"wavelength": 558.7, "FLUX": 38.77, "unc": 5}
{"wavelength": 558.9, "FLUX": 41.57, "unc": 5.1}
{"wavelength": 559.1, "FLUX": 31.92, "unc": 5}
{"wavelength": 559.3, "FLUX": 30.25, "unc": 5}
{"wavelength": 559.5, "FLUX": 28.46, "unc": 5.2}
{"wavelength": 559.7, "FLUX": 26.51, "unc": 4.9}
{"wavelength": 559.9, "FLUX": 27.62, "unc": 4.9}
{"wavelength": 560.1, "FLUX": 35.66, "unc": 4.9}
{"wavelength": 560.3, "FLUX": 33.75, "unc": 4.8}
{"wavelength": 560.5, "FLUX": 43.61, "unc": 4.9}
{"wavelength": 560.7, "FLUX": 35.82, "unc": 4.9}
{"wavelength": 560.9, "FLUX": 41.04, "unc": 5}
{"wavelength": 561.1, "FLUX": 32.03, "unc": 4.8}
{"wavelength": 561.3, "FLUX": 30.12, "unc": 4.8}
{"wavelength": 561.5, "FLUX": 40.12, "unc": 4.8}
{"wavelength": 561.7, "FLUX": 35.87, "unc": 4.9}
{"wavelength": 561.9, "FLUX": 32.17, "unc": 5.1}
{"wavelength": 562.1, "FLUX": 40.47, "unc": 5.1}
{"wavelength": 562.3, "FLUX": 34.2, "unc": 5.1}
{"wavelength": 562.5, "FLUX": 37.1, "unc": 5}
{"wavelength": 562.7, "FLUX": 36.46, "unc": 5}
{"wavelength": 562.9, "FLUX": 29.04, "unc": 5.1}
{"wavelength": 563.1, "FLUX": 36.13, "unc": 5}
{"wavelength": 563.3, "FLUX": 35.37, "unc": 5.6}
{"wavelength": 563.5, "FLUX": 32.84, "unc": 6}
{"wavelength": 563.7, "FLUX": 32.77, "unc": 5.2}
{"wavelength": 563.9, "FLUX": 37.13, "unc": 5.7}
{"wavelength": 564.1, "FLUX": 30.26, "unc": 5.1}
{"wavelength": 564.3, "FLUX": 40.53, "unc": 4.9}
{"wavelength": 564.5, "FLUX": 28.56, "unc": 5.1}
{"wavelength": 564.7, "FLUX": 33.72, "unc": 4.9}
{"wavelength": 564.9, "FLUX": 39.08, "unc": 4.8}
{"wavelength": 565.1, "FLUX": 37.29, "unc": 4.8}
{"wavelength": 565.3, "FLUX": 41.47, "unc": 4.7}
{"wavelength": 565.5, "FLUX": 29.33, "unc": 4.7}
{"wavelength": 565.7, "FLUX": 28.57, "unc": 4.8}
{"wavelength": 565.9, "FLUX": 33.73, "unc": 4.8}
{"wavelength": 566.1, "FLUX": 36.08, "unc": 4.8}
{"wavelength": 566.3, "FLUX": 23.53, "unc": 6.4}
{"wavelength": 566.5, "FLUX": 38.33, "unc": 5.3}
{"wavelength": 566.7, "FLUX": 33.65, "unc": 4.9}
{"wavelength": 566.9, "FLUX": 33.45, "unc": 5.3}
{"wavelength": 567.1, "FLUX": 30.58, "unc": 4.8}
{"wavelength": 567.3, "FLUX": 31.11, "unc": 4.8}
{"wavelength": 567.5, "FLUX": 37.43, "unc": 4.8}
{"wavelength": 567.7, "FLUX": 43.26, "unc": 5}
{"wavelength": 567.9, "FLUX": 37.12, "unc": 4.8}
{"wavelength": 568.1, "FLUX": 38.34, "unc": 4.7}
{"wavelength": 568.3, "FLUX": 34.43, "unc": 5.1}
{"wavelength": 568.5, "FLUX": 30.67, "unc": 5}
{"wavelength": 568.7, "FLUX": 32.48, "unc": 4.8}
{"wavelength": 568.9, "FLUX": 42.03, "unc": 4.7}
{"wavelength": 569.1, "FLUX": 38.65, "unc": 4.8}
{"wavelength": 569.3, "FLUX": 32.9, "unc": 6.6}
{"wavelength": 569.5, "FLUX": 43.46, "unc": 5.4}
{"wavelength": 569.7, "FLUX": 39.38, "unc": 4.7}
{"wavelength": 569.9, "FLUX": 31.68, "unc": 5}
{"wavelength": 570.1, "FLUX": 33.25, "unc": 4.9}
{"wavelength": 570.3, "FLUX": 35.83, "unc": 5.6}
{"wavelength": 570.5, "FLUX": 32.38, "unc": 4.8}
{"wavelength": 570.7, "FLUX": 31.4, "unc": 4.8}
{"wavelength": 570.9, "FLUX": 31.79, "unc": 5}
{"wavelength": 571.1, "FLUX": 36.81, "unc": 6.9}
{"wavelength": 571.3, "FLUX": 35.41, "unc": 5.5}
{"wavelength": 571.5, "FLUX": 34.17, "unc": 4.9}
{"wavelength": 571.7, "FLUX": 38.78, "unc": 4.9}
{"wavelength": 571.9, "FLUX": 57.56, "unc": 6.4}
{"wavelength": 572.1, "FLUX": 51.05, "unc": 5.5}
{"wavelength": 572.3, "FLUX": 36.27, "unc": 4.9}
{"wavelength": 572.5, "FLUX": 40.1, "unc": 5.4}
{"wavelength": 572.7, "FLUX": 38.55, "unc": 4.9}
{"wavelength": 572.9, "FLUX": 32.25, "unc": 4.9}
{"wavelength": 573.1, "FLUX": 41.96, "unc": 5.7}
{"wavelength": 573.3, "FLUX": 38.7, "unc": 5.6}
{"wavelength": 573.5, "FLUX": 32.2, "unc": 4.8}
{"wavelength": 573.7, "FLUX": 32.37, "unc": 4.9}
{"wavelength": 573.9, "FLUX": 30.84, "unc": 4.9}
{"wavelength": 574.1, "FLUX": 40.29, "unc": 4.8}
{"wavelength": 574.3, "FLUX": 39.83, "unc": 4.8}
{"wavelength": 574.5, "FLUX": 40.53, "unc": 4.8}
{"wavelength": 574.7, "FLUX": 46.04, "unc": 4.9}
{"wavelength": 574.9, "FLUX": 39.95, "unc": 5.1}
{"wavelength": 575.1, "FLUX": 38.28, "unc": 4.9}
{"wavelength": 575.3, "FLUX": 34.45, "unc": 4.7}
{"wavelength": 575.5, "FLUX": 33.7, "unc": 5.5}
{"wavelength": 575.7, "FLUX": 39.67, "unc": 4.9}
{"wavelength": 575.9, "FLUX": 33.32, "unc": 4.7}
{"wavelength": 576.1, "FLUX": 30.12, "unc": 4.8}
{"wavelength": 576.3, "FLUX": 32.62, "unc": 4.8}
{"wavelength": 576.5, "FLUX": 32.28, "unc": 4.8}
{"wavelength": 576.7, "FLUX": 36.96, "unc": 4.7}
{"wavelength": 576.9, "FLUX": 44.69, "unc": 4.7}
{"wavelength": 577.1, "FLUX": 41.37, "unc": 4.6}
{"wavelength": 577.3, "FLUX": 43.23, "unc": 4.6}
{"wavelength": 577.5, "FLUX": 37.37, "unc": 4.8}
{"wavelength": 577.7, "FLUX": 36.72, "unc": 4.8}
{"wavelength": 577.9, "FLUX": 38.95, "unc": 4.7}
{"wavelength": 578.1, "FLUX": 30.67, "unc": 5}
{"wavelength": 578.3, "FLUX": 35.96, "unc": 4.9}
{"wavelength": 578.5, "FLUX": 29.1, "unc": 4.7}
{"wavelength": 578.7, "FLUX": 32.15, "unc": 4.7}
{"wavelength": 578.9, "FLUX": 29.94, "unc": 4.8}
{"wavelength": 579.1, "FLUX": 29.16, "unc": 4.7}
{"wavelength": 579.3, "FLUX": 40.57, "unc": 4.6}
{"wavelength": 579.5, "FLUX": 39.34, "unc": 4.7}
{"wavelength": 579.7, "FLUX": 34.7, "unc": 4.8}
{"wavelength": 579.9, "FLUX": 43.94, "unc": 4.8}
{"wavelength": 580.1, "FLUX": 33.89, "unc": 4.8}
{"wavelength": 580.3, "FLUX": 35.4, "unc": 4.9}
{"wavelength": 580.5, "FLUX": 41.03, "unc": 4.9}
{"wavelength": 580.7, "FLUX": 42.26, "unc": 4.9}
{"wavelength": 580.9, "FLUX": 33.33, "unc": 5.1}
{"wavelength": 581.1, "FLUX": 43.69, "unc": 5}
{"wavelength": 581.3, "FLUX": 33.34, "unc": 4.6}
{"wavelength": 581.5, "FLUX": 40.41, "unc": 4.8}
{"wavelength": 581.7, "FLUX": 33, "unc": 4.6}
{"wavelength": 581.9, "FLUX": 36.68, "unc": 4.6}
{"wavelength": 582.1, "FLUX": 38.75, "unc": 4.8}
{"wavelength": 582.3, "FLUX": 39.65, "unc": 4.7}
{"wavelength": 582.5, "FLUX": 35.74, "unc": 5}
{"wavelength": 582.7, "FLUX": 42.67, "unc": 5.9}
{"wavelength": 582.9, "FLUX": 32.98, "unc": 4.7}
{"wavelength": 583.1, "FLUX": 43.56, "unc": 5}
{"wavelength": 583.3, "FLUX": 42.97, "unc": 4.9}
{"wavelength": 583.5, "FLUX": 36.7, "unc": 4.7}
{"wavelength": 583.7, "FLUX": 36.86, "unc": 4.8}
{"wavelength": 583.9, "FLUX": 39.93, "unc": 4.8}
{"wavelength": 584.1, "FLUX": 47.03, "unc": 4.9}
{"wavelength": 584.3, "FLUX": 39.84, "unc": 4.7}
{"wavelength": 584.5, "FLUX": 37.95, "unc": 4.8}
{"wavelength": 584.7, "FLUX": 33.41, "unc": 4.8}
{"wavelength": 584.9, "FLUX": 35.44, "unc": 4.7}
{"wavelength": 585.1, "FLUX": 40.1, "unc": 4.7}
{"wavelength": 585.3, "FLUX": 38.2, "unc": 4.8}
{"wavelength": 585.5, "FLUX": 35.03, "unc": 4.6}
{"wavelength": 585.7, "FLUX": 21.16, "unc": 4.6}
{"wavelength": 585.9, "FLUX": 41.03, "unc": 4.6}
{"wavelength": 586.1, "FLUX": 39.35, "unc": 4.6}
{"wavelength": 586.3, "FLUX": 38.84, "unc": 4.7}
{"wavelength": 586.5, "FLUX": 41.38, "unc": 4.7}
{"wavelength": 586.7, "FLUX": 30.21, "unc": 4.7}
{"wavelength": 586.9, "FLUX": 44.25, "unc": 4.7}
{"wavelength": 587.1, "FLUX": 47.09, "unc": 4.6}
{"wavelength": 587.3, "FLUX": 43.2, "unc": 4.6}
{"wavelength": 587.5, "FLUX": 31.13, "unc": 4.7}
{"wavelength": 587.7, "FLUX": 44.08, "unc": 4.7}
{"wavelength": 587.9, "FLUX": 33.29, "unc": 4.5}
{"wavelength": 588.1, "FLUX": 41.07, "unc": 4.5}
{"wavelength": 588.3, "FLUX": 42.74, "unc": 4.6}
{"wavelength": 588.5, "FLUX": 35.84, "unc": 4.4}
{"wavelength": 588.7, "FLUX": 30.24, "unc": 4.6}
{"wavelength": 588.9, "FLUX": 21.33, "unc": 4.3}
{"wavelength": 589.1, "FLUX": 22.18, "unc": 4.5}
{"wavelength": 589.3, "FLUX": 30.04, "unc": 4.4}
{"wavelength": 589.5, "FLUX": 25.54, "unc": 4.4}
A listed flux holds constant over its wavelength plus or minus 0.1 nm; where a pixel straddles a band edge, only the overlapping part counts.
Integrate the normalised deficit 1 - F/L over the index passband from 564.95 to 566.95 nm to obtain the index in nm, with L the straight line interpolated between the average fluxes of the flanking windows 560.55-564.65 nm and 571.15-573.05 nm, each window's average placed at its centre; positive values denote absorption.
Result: 0.17 nm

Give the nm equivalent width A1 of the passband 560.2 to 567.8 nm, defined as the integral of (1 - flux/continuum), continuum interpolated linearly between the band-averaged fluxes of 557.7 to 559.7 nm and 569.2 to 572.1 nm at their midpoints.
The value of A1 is 0.40 nm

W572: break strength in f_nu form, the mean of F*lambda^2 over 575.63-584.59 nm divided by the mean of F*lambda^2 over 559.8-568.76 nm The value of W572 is 1.1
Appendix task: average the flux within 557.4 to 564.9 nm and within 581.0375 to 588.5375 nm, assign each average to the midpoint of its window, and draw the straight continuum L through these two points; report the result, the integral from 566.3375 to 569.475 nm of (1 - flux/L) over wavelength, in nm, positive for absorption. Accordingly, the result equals 0.05 nm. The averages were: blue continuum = 35.3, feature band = 35.6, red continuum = 38.4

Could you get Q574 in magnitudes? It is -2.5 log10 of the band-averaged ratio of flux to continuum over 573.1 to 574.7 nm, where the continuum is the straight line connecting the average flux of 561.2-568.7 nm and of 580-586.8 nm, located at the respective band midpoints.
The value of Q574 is -0.04 mag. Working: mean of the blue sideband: 34.6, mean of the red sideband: 37.7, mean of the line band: 37.3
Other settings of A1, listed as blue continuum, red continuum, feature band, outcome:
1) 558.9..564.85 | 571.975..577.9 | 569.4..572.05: -0.043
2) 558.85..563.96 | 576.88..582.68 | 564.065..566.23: 0.036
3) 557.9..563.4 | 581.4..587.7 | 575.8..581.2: 0.170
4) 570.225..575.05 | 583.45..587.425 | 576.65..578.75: 0.059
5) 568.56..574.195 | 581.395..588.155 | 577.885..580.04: 0.173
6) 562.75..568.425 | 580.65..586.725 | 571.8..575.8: -0.365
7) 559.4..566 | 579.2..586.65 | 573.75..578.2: -0.059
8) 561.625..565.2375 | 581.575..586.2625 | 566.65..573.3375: -0.200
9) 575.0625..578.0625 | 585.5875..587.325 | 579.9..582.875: -0.034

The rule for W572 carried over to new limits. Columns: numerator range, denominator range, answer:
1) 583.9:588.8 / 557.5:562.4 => 1.16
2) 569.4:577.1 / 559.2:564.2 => 1.14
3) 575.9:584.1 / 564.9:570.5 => 1.10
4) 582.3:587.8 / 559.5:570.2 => 1.19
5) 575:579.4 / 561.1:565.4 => 1.06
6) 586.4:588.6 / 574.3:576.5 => 1.12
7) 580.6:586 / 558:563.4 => 1.16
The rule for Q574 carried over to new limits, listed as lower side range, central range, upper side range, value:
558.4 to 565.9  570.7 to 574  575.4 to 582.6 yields -0.062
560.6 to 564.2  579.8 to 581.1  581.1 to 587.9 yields -0.031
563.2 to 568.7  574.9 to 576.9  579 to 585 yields 0.040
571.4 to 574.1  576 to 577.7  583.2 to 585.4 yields 0.046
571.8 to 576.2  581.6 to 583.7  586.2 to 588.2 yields 0.026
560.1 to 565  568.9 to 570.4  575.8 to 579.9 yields -0.040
